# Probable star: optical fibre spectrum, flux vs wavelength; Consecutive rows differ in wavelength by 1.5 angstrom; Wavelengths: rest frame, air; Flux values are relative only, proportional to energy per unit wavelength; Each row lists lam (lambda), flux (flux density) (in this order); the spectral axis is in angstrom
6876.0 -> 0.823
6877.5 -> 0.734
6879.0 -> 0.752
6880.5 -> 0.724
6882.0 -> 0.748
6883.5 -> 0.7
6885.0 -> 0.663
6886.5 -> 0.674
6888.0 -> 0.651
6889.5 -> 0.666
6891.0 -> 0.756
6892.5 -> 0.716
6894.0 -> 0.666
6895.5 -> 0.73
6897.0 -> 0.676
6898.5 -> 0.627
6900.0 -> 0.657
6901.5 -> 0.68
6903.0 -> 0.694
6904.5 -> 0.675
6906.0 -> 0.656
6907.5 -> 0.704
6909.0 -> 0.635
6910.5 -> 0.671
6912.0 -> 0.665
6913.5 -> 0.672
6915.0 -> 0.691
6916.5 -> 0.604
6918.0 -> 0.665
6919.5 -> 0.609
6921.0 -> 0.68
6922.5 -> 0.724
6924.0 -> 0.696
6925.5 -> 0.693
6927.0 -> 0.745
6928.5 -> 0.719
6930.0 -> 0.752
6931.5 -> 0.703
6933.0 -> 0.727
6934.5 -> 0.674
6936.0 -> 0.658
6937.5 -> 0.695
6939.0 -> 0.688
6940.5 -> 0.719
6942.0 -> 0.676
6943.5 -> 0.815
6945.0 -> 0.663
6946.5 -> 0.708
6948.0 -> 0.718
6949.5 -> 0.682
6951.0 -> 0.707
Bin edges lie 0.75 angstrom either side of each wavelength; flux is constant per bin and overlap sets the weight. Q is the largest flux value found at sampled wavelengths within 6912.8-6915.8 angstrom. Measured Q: 0.691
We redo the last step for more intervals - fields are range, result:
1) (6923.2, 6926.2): 0.696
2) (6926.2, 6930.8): 0.752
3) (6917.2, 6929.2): 0.745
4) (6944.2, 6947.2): 0.708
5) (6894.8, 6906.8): 0.73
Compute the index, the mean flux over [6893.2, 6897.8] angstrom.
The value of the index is 0.69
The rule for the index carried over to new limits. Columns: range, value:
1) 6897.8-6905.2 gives 0.667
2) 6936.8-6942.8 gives 0.696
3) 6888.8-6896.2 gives 0.707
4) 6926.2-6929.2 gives 0.732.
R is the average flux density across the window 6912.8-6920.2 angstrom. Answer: 0.648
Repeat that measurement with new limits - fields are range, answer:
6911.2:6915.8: 0.675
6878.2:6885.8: 0.717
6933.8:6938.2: 0.675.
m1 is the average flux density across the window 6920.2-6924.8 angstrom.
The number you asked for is 0.699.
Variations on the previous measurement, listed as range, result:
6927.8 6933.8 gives 0.725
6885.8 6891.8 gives 0.687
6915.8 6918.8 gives 0.635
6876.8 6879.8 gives 0.743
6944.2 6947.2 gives 0.687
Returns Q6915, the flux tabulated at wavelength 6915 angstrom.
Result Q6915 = 0.691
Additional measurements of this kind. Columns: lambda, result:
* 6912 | 0.665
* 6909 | 0.635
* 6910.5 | 0.671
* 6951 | 0.707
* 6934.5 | 0.674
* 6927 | 0.745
